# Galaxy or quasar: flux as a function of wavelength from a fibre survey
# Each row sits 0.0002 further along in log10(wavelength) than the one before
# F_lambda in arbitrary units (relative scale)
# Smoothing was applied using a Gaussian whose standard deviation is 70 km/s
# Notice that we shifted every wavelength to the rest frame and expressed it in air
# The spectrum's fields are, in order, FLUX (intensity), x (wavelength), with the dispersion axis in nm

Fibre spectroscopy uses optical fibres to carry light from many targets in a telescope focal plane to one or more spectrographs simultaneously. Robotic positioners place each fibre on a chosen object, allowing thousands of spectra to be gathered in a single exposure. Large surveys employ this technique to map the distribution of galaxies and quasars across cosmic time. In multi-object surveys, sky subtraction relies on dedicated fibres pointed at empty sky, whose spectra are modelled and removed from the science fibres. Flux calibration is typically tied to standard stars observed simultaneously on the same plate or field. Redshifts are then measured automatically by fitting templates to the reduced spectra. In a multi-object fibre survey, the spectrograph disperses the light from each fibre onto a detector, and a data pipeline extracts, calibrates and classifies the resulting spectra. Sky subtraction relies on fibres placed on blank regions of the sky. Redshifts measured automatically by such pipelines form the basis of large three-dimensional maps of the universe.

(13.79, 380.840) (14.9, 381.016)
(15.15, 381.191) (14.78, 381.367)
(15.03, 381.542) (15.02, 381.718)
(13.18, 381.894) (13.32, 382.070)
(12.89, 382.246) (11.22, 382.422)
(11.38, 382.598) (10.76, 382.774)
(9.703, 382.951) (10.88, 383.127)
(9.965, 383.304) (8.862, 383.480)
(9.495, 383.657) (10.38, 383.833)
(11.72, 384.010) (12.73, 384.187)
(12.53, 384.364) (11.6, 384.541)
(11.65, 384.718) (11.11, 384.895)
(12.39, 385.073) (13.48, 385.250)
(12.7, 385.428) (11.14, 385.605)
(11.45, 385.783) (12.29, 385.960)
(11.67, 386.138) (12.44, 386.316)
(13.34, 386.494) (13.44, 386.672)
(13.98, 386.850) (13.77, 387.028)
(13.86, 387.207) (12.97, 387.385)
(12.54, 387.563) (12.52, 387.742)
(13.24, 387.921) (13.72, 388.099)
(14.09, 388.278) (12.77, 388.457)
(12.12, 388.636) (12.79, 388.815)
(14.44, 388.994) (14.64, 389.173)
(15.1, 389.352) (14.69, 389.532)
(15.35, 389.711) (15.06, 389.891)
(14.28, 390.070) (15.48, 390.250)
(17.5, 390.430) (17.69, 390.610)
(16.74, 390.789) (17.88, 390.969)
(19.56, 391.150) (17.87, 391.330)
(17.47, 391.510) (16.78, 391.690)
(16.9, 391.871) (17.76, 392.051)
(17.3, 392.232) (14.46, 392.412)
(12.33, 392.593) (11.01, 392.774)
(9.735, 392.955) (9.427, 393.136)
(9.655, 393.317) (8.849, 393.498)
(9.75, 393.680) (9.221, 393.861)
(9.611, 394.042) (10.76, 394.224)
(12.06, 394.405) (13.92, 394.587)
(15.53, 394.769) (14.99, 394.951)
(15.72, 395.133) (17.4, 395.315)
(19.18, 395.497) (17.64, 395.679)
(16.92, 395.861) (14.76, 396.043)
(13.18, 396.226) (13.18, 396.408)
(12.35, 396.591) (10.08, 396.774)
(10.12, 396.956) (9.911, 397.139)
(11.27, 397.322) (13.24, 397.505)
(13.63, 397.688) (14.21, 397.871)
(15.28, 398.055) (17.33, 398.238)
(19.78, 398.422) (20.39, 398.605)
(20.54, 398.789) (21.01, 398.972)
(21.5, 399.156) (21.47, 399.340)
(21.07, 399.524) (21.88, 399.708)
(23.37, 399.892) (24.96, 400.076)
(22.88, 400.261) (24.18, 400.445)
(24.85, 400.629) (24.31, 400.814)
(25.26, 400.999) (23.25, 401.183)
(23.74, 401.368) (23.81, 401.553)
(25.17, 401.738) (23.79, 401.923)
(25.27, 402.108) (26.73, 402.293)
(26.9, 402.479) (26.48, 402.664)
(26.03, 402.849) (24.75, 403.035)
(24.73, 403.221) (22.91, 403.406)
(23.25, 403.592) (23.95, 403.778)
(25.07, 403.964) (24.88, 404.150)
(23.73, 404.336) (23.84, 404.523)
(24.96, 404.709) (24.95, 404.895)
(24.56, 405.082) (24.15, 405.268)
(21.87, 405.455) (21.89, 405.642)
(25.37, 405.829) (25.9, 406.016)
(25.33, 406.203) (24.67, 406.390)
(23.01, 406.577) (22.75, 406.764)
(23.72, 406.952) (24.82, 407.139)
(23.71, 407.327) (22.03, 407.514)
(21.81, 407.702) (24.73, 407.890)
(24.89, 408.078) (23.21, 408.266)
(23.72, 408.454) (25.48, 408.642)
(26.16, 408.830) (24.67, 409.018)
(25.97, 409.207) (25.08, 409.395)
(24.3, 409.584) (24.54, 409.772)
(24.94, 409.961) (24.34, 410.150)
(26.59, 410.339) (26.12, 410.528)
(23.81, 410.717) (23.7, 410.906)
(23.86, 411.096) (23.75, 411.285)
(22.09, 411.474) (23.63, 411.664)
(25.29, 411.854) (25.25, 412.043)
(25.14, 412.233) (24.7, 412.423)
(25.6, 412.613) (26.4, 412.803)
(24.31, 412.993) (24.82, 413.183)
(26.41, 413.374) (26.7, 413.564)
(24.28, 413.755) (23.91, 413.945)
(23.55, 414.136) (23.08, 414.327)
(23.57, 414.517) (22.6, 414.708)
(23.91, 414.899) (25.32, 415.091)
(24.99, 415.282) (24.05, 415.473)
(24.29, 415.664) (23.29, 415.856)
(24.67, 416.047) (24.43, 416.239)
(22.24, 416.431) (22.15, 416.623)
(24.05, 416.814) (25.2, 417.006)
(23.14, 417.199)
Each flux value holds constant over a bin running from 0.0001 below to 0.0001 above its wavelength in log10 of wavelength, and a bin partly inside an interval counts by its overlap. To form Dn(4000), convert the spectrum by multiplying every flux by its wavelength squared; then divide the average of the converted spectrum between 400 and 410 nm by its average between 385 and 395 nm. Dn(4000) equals 1.9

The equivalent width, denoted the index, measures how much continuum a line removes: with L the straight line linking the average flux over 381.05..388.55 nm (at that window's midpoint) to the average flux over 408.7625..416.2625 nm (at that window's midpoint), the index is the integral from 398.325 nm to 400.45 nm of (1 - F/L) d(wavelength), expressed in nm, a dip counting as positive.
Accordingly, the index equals -0.34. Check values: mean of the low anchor 12.4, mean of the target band 21.8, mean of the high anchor 24.6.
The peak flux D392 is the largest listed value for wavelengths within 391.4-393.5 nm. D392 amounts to 17.76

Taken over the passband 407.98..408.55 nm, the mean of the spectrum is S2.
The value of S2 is 24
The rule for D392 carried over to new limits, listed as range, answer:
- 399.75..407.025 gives 26.9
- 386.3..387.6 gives 13.98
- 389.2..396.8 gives 19.56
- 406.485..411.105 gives 26.59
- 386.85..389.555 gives 15.1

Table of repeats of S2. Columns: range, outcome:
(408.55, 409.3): 25.6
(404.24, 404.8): 24.2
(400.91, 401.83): 24.3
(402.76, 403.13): 25.3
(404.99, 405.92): 23.6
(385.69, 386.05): 11.9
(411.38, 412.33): 24.3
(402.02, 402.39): 26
